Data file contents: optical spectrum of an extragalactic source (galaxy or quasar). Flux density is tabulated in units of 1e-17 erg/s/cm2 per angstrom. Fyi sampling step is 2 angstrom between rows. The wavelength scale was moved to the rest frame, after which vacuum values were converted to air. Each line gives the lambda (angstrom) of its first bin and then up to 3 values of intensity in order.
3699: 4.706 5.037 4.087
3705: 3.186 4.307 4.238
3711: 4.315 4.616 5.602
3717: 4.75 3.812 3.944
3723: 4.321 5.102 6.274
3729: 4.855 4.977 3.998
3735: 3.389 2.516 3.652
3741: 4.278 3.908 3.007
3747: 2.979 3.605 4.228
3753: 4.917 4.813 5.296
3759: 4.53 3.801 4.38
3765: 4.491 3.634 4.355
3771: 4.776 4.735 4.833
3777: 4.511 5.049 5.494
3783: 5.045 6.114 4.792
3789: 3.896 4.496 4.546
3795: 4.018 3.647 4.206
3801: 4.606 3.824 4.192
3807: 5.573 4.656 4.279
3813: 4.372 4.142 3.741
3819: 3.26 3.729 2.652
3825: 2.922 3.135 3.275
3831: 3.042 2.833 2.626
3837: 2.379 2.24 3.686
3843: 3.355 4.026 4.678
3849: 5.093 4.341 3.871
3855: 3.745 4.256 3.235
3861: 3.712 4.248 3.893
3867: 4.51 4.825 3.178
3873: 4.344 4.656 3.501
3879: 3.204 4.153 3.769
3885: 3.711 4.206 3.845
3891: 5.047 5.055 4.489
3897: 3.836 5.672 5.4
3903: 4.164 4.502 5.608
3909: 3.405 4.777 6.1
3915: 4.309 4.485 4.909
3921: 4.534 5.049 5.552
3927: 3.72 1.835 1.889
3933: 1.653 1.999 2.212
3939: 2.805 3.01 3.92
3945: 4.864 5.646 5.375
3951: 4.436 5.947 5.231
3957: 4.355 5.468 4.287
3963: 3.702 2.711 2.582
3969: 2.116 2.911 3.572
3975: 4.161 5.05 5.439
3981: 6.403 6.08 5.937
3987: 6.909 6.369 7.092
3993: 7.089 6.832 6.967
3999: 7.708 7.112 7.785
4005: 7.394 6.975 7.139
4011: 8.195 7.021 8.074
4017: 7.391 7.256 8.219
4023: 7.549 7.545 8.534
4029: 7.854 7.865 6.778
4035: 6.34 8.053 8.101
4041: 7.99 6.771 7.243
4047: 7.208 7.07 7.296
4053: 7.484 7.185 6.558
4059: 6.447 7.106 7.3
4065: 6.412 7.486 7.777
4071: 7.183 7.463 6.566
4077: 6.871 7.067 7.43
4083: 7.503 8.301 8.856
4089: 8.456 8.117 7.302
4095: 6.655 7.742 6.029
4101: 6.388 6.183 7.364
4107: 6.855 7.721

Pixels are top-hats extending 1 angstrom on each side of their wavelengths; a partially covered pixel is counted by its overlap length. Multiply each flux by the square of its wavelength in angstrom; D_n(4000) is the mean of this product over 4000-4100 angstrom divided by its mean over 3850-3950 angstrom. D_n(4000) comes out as 1.9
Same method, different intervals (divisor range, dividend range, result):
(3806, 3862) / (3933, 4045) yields 1.74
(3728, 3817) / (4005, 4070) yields 1.95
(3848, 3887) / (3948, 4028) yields 1.60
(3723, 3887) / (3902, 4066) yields 1.55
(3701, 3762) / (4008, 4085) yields 2.03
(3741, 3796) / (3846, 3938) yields 0.98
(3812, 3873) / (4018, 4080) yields 2.22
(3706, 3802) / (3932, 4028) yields 1.42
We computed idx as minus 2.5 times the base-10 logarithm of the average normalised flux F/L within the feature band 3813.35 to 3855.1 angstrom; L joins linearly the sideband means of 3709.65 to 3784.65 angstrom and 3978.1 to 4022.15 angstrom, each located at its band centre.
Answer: 0.47 mag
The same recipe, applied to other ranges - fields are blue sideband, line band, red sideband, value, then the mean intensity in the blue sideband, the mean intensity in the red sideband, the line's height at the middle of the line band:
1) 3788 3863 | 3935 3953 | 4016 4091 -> 0.38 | 3.8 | 7.43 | 5.68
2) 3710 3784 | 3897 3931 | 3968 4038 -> 0.28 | 4.4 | 6.68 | 5.89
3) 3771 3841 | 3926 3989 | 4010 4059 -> 0.47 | 4.03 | 7.46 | 6.31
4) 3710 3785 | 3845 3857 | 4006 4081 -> 0.25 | 4.42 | 7.34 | 5.44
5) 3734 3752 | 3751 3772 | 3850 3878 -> -0.24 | 3.51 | 4.02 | 3.59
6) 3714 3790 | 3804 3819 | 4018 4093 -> 0.16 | 4.44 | 7.44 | 5.03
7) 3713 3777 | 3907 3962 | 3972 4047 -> 0.44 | 4.32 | 7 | 6.24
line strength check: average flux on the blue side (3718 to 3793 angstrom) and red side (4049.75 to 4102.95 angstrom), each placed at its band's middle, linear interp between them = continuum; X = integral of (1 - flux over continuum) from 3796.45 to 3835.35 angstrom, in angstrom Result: 9.2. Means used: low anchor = 4.4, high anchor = 7.25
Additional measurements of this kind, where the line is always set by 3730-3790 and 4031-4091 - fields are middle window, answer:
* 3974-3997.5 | 1.50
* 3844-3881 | 8.83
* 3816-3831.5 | 5.44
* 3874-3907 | 7.49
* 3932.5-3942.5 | 5.99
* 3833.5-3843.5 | 4.47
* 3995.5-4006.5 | -0.99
